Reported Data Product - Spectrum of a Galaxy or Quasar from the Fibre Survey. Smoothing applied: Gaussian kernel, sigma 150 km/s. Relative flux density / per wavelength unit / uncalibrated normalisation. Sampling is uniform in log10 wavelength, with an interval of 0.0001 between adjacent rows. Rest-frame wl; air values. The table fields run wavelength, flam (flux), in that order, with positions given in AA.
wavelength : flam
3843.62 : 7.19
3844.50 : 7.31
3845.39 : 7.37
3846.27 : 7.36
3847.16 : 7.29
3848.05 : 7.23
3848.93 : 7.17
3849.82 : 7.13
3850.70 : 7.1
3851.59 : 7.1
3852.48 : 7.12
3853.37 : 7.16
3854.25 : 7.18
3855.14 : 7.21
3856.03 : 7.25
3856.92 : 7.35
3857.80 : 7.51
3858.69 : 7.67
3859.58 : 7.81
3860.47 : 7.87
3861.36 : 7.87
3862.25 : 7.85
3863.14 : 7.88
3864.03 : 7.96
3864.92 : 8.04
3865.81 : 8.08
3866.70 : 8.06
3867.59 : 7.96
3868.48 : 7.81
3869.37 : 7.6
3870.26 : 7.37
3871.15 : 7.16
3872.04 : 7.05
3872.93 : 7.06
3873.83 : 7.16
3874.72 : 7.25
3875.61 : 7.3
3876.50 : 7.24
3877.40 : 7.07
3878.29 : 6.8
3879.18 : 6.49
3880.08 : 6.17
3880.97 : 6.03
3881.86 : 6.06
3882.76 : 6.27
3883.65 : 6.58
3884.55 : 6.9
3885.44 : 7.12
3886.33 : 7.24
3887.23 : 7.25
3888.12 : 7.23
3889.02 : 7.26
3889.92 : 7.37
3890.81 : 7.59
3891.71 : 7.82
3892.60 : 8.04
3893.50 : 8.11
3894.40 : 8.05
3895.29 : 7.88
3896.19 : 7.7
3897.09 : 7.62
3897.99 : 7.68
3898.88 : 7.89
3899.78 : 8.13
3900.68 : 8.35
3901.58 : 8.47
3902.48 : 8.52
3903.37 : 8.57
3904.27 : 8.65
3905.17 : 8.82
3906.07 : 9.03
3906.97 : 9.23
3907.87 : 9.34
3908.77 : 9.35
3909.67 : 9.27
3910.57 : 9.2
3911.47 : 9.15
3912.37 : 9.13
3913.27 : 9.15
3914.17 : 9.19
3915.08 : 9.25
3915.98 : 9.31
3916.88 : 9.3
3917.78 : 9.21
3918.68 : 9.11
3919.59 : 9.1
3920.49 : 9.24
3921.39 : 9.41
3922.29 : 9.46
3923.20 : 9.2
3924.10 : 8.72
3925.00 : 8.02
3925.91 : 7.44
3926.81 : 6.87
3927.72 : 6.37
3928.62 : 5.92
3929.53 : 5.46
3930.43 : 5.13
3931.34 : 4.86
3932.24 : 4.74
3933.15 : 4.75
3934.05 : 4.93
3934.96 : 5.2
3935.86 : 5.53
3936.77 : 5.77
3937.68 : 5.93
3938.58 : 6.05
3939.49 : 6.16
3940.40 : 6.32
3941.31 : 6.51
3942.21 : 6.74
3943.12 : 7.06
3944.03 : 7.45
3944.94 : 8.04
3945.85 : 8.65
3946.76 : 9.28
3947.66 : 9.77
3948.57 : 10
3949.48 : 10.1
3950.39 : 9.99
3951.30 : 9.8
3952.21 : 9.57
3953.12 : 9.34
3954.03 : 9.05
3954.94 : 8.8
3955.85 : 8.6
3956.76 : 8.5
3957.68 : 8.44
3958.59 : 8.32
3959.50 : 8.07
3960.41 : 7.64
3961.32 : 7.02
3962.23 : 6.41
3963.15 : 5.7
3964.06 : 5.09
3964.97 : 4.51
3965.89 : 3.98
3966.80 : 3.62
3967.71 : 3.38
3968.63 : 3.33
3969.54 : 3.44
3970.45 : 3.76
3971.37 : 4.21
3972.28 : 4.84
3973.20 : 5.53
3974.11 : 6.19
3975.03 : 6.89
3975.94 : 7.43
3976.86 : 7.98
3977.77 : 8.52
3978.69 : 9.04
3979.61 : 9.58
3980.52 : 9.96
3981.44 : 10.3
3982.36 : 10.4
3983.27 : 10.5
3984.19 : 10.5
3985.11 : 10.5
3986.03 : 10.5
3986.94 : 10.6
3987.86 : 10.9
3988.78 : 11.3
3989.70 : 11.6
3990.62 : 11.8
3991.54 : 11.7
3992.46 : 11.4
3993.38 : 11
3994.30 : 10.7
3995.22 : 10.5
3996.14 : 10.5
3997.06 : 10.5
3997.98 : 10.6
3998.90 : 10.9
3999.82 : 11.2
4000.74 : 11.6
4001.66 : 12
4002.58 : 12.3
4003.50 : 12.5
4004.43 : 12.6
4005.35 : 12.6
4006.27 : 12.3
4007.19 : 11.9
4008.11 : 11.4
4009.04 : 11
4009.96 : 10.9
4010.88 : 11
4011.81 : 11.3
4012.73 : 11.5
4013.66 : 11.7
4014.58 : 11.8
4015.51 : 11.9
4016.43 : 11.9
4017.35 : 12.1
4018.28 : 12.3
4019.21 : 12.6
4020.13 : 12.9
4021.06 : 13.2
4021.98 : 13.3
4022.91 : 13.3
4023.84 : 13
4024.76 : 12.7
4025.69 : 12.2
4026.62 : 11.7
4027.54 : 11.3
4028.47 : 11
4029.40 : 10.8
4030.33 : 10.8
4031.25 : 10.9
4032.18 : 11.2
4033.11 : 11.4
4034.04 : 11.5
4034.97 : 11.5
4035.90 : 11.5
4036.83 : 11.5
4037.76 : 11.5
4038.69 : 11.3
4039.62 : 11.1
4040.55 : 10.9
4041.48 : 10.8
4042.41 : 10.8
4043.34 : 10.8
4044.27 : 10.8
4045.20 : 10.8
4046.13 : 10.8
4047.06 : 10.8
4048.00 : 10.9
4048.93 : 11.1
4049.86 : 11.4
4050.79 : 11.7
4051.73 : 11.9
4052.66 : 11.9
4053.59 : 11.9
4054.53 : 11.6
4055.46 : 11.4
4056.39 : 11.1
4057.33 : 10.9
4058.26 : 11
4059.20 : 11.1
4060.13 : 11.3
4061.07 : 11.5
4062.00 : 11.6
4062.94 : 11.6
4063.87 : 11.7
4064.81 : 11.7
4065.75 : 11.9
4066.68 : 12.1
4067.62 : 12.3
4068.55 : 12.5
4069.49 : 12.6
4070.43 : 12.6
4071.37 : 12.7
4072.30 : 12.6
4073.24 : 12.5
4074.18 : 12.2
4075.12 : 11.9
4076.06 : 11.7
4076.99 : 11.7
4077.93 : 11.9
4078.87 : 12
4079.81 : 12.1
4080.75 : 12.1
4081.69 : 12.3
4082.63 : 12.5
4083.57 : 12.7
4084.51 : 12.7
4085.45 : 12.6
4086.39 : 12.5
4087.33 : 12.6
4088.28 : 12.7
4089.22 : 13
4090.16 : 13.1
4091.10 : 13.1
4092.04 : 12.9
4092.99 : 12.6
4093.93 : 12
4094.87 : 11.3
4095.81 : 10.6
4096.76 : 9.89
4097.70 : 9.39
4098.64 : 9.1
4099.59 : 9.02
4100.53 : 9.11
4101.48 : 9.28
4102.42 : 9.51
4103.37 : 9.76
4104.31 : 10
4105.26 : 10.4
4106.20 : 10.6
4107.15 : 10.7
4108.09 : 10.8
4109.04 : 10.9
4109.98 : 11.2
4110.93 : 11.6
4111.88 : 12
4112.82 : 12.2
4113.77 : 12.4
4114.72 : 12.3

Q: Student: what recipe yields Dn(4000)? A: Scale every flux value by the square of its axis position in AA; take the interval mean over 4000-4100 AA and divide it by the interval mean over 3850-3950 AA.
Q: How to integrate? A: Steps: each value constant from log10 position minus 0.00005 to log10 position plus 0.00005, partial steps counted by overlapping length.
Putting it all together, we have 1.7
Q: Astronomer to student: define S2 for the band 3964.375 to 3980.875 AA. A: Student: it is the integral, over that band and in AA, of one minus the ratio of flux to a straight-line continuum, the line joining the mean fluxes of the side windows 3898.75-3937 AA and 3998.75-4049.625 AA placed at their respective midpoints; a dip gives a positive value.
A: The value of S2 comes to 6.7 AA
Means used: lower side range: 7.96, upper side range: 11.6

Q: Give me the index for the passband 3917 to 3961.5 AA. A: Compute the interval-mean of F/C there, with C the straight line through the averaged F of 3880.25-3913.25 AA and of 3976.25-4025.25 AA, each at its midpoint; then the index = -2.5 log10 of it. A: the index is 0.21 mag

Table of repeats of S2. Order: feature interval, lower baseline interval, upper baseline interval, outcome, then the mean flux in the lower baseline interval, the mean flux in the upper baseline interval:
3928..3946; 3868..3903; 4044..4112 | 5.2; 7.36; 11.5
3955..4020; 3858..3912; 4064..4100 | 4.0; 7.74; 12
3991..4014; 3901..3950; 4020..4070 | -2.6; 7.88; 11.6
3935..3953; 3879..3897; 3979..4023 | 2.9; 7.18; 11.4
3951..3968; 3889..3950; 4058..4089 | 3.4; 7.87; 12.1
